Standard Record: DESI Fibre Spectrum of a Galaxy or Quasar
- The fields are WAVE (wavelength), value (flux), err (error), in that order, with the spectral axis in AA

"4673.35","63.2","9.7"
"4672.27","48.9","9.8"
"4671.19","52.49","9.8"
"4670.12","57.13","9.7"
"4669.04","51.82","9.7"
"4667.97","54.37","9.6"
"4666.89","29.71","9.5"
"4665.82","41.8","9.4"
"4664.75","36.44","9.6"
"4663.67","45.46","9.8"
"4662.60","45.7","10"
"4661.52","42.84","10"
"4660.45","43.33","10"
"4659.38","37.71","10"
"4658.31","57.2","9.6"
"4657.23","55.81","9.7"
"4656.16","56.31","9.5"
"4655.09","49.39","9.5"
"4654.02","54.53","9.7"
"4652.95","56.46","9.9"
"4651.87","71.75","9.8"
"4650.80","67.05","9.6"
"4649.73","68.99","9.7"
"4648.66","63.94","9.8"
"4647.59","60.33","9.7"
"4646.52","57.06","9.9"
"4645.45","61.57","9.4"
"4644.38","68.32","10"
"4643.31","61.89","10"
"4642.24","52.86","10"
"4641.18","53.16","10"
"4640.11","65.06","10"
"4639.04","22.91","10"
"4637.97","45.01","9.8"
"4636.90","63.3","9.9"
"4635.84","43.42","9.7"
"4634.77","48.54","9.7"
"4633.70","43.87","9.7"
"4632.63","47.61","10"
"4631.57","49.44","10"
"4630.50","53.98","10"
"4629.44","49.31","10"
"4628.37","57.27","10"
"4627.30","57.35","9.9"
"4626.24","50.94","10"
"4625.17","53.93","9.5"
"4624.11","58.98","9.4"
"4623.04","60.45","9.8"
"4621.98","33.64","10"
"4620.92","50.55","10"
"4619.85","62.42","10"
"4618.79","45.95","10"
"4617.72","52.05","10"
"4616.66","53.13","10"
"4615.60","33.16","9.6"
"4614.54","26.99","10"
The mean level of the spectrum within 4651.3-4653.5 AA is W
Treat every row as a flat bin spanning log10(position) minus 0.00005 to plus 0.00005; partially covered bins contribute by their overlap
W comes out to 63.9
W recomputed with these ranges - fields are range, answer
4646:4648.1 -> 58.7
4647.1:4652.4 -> 66.5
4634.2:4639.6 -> 44.7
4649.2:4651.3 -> 68.1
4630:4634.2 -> 48.7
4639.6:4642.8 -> 57.1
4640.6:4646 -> 59.7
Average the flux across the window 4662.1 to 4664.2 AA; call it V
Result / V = 45.7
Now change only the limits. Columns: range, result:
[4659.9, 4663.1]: 43.9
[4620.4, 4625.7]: 51.6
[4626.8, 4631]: 54.4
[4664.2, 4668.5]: 40.5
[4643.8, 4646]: 64.8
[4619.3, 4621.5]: 55.9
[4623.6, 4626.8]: 54.7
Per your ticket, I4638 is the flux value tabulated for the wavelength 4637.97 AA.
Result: 45.01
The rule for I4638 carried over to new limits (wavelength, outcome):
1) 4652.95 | 56.46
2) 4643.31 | 61.89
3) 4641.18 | 53.16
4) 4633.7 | 43.87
